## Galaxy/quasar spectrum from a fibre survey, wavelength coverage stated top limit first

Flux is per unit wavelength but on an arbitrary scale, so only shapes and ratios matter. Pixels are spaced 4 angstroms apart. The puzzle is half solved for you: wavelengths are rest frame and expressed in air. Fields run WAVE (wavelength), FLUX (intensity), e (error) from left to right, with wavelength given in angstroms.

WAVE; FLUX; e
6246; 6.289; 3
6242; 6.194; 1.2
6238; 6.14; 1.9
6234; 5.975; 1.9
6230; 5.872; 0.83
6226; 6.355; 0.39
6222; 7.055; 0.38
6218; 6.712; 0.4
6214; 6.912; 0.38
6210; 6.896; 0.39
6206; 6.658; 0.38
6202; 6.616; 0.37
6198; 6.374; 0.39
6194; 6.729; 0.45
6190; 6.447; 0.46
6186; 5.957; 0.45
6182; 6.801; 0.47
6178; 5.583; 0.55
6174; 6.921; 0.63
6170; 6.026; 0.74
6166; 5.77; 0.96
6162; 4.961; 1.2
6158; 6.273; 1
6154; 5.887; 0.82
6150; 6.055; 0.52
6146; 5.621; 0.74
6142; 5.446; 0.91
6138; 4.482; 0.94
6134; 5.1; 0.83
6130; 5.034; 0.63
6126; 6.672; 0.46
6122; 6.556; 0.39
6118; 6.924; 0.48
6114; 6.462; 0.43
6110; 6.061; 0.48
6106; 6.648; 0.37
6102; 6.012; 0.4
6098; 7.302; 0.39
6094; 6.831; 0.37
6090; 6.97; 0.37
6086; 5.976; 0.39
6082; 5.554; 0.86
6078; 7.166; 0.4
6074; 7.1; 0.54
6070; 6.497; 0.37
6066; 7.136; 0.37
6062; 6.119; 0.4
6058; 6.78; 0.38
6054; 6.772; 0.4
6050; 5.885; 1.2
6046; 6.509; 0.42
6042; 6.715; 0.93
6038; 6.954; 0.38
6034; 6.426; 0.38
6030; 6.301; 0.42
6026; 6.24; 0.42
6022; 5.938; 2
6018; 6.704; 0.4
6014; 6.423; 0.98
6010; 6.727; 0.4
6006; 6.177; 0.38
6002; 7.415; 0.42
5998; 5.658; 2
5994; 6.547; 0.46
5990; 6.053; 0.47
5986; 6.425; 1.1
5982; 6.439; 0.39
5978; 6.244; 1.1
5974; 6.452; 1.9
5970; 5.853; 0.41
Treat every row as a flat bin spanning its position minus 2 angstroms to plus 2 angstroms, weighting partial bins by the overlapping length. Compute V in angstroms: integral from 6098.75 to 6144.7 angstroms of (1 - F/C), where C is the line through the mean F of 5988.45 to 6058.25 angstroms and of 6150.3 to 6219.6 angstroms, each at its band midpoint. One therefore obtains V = 2.8 angstroms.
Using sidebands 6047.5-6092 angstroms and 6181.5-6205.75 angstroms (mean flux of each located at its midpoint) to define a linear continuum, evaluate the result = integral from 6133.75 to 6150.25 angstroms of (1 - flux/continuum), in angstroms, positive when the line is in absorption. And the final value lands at 3.08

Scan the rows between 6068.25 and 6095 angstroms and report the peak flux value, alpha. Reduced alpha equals 7.166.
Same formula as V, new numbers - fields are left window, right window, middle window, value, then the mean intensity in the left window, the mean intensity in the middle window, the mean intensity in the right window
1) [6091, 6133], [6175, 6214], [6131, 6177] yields 5.6 angstroms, 6.43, 5.67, 6.49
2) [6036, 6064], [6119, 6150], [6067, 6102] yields -2.8 angstroms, 6.53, 6.65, 5.63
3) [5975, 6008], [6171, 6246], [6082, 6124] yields -0.8 angstroms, 6.37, 6.53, 6.45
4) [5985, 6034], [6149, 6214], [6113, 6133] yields 0.2 angstroms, 6.38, 6.26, 6.27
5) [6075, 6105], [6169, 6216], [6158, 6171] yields 1.7 angstroms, 6.57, 5.66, 6.5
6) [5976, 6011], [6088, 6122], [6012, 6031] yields 0.4 angstroms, 6.4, 6.32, 6.65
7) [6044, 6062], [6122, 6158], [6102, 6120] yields -1.7 angstroms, 6.45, 6.47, 5.63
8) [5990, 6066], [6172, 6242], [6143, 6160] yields 1.4 angstroms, 6.47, 5.93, 6.46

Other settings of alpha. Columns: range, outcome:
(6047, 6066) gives 7.136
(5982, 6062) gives 7.415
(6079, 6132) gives 7.302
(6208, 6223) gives 7.055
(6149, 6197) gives 6.921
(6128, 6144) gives 5.446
